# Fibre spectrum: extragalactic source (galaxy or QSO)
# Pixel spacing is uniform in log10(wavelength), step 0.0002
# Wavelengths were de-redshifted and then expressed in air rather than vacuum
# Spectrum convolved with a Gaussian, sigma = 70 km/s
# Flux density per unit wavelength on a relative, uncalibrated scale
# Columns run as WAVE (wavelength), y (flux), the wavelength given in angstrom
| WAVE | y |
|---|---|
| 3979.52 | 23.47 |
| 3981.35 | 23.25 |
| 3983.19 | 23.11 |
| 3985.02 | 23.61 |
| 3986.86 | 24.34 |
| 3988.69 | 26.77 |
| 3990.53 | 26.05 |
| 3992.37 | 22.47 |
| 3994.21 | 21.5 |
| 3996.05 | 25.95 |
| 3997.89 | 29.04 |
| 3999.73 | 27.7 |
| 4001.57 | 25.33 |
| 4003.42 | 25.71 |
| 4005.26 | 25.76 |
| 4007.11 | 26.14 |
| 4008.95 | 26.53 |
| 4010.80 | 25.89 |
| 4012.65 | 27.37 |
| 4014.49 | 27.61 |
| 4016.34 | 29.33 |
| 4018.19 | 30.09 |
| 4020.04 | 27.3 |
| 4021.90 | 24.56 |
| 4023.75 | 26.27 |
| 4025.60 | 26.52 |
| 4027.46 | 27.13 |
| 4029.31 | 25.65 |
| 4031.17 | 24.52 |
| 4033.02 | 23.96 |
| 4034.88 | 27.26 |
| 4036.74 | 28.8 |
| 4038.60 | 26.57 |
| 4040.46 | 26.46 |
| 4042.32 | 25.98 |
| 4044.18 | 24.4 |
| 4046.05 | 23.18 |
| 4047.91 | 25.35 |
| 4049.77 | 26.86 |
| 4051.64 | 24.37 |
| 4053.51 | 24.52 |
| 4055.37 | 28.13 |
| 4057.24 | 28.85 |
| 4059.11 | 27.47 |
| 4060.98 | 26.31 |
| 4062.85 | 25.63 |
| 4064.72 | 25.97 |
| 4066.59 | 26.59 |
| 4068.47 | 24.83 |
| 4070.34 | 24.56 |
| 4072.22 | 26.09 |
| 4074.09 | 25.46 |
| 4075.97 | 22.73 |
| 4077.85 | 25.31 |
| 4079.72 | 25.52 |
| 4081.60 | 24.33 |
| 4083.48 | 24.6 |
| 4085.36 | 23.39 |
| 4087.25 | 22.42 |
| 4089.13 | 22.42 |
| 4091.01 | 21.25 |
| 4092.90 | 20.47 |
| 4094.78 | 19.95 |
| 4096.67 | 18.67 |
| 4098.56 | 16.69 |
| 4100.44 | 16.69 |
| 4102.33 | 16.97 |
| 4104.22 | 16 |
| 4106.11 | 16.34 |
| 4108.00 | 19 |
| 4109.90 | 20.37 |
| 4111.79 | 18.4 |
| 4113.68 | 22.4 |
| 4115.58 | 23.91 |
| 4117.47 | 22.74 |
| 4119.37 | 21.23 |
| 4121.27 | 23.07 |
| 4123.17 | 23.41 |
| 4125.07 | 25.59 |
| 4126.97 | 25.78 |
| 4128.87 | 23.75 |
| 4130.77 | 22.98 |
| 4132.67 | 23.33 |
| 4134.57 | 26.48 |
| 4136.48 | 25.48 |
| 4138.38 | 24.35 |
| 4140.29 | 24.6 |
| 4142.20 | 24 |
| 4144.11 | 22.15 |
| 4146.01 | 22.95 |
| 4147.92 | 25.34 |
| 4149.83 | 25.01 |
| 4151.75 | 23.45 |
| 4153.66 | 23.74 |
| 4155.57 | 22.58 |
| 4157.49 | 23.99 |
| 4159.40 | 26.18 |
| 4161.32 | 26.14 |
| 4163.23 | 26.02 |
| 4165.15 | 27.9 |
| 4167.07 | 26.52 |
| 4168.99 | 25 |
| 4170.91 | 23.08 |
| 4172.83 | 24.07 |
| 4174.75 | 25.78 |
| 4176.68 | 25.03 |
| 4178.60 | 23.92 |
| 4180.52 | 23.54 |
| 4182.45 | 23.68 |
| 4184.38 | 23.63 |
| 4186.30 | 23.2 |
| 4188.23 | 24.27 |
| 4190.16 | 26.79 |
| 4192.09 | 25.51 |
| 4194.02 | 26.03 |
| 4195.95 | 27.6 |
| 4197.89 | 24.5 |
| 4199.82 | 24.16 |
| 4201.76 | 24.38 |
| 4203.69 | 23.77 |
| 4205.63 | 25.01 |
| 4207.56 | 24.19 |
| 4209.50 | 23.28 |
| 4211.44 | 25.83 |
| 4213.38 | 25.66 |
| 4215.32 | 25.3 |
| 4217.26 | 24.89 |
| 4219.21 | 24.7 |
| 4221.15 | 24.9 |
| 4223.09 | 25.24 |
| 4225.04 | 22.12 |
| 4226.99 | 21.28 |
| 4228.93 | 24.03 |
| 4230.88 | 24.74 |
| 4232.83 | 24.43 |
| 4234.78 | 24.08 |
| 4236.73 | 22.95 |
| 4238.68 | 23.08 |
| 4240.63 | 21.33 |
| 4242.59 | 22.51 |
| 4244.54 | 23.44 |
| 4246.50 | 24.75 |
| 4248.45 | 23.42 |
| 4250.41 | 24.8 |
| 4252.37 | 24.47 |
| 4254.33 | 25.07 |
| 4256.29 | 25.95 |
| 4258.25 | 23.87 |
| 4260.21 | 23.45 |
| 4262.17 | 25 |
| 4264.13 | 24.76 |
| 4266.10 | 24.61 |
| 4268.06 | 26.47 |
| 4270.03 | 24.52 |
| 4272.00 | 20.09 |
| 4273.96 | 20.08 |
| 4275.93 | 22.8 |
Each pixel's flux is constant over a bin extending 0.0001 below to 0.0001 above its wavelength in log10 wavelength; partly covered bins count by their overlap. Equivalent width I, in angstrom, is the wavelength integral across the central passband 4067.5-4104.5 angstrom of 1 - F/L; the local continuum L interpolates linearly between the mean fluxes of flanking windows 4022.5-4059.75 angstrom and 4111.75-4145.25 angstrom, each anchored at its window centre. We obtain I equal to 4.3 angstrom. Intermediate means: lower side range 26.1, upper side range 23.7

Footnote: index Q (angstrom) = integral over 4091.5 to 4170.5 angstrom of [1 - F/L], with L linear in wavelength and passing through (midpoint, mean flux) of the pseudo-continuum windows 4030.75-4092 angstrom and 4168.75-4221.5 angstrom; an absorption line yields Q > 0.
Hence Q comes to 7.2 angstrom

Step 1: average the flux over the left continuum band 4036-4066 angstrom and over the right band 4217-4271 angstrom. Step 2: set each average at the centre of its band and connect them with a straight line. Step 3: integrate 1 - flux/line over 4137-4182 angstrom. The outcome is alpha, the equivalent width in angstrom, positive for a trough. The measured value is 0.8 angstrom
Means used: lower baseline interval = 26.2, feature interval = 24.6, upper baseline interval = 24.1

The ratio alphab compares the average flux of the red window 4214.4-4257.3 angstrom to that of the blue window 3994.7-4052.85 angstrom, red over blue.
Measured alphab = 0.91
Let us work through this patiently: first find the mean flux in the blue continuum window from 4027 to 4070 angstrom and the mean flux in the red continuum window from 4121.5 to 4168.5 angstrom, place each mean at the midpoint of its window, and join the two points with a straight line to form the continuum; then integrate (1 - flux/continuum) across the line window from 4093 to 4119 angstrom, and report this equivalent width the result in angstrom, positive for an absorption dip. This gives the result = 6.2 angstrom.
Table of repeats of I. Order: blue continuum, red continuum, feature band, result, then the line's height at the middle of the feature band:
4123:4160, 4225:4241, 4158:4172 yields -1.03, 24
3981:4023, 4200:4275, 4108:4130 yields 2.06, 25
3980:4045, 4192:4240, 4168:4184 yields 0.31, 24.7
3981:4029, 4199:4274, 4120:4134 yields 0.55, 25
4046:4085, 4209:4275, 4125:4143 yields 0.26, 25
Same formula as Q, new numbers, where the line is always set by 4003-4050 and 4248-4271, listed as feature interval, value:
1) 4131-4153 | 1.1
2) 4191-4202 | -0.1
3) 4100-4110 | 3.3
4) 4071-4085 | 0.6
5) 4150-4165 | 0.4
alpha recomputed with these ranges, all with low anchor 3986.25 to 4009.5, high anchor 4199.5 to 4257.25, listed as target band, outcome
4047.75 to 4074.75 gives -0.9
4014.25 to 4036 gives -1.0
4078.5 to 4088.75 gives 0.4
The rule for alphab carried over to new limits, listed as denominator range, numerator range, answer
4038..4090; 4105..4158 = 0.91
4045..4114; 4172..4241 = 1.06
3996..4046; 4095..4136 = 0.80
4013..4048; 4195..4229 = 0.93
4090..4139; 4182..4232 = 1.15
